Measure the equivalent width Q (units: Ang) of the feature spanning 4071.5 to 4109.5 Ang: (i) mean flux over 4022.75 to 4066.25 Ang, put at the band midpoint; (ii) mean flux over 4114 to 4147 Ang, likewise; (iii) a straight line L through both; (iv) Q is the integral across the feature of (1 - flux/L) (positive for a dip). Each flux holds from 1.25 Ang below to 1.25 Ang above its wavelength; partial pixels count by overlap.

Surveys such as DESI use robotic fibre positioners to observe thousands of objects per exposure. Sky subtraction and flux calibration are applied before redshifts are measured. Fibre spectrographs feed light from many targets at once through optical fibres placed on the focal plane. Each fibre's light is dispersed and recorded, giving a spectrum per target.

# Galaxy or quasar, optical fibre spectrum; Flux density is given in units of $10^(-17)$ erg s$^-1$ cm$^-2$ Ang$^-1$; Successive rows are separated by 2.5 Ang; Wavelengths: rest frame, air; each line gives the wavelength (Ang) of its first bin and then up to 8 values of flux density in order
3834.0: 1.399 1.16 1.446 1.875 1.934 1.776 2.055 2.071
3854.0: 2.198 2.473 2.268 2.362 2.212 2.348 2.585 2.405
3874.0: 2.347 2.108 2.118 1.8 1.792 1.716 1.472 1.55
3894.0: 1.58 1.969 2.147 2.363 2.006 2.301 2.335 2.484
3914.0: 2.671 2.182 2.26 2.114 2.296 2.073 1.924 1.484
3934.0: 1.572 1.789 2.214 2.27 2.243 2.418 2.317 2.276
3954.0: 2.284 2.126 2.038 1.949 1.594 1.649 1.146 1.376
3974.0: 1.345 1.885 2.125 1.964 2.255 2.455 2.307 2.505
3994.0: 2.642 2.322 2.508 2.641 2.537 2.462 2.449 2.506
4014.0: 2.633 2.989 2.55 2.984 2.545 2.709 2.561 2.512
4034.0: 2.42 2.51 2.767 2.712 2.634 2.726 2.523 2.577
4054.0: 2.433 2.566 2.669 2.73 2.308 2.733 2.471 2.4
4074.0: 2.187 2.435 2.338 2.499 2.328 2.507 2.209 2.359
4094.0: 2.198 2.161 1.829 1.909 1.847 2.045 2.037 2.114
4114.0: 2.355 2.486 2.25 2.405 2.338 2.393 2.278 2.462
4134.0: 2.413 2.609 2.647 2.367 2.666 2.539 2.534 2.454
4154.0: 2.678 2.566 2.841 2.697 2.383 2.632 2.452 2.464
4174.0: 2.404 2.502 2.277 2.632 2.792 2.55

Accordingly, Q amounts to 4.7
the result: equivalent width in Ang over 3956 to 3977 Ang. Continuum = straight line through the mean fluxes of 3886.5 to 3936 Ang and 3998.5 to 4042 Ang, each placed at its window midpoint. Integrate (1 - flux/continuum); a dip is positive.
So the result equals 6.0 Ang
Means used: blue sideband 2.03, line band 1.66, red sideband 2.61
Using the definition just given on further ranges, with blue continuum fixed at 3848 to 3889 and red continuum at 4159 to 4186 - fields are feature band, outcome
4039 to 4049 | -1.27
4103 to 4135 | 2.68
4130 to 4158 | -0.41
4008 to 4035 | -3.19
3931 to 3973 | 6.14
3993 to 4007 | -1.19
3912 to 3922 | -0.52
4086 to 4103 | 2.04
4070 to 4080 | 0.30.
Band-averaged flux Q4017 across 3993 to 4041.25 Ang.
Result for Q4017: 2.59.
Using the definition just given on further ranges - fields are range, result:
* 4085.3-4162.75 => 2.36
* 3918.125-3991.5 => 2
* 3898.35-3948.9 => 2.16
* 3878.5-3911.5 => 1.95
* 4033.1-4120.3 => 2.38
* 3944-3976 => 1.89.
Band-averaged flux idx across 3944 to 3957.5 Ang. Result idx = 2.28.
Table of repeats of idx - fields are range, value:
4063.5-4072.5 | 2.49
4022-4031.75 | 2.62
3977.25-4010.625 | 2.39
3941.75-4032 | 2.27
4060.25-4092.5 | 2.42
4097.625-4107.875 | 1.91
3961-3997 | 1.96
